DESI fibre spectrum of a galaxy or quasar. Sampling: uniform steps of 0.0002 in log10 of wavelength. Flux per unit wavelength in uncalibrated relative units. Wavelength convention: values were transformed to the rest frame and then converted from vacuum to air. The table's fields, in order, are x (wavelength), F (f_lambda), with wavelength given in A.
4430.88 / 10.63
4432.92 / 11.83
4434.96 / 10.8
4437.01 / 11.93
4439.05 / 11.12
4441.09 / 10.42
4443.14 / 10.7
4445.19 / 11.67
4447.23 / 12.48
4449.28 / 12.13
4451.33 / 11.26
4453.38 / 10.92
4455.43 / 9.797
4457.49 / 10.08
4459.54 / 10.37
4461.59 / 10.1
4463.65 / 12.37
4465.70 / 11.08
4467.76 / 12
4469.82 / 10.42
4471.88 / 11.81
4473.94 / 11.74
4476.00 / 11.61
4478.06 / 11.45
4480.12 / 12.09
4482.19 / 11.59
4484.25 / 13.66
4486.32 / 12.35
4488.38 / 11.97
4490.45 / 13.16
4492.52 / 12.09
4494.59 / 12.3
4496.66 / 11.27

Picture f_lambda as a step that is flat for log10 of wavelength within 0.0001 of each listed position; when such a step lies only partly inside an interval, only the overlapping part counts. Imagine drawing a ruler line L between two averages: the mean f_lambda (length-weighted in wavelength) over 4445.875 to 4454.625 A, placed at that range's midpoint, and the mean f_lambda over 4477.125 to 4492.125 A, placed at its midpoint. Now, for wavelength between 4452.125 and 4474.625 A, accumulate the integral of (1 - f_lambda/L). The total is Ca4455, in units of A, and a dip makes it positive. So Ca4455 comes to 1.80 A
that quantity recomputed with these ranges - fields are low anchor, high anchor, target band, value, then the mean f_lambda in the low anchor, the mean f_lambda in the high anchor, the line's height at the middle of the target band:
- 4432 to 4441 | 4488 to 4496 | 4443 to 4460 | 0.7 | 11.3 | 12.4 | 11.6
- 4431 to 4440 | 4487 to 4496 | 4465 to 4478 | 0.6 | 11.3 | 12.3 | 12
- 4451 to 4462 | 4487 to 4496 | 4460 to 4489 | -0.8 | 10.4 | 12.3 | 11.4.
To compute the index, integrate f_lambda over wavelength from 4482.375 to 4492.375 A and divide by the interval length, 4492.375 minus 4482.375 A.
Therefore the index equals 12.6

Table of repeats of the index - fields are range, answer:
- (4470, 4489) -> 12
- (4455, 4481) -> 11.2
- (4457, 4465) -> 10.8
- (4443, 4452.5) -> 11.7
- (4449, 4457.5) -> 10.8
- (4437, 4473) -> 11.1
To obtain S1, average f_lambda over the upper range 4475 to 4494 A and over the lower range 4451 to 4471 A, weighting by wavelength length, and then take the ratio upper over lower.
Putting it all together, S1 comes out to 1.1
